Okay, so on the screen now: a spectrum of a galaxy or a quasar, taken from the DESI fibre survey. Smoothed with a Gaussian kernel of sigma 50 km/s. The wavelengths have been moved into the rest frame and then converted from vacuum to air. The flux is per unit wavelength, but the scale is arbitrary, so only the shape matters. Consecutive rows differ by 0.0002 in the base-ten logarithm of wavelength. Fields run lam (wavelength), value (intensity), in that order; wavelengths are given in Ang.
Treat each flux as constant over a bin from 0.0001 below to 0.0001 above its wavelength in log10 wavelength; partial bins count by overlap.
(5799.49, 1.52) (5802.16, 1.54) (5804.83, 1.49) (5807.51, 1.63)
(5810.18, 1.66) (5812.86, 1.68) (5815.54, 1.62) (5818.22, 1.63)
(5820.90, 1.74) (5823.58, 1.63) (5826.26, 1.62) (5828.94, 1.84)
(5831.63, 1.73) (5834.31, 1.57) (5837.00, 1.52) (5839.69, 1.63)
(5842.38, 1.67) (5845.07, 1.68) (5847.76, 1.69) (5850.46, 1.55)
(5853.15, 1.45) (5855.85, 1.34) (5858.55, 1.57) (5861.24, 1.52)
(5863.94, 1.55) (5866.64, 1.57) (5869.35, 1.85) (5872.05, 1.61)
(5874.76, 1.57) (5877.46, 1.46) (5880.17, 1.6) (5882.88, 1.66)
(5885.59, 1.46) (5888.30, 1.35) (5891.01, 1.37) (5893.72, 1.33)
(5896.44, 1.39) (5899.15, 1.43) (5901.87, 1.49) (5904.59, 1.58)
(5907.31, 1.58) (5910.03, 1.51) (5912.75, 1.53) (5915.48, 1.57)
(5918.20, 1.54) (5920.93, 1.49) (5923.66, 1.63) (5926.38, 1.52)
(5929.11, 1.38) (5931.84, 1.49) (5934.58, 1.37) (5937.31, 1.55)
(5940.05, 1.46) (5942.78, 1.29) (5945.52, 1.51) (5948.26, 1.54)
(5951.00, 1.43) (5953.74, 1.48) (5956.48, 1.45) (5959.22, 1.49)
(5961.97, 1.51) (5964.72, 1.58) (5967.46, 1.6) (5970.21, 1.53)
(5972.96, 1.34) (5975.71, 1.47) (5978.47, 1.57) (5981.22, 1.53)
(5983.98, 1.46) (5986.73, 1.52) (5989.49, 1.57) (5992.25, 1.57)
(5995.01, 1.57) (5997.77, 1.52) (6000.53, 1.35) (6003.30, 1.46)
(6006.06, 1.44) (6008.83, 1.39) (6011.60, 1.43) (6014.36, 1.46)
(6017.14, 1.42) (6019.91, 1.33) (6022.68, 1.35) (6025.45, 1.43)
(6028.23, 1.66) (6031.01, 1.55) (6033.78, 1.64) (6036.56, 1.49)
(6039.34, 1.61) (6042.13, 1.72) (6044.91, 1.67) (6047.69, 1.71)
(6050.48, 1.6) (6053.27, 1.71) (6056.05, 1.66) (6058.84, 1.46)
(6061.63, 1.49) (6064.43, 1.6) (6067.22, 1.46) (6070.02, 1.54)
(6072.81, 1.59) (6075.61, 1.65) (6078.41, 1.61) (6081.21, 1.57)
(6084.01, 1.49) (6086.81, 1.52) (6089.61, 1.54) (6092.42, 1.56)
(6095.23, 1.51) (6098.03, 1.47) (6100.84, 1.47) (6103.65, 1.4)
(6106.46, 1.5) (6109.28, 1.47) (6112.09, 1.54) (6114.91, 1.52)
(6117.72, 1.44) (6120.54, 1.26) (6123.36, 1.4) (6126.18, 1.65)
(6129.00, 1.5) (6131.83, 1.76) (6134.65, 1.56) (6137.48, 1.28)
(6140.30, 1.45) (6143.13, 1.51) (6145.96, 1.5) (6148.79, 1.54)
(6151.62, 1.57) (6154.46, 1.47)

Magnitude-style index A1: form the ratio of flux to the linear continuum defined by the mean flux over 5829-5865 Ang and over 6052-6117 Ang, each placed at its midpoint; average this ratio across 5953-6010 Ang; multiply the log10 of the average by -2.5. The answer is 0.04 mag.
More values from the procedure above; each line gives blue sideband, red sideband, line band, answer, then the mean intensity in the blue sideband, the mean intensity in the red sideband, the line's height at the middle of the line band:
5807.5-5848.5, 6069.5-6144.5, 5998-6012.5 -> 0.104 mag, 1.66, 1.51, 1.56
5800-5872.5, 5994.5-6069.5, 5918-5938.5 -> 0.056 mag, 1.61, 1.52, 1.57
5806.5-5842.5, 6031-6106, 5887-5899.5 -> 0.188 mag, 1.65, 1.57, 1.63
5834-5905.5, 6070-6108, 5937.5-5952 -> 0.057 mag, 1.53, 1.53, 1.53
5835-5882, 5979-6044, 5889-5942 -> 0.049 mag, 1.58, 1.5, 1.55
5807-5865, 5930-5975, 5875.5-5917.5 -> 0.037 mag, 1.61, 1.48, 1.54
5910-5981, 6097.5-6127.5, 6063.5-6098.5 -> -0.056 mag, 1.49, 1.46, 1.47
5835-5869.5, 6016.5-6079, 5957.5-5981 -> 0.040 mag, 1.57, 1.56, 1.57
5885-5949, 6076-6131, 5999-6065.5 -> -0.026 mag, 1.47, 1.5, 1.49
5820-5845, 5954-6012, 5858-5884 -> 0.015 mag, 1.66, 1.49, 1.62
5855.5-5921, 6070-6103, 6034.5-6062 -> -0.056 mag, 1.52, 1.54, 1.54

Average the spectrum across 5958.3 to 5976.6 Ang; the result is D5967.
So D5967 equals 1.5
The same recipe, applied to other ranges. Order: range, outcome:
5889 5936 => 1.48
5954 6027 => 1.47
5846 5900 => 1.52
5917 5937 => 1.49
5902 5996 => 1.51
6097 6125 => 1.45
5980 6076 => 1.53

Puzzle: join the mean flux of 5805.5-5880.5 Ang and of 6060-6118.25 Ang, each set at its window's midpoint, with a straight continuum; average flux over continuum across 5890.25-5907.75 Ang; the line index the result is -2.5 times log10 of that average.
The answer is 0.10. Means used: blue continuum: 1.61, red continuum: 1.52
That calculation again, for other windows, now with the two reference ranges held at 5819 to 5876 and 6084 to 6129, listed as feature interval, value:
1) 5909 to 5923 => 0.03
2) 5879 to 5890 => 0.06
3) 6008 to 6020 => 0.09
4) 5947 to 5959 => 0.06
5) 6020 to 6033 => 0.03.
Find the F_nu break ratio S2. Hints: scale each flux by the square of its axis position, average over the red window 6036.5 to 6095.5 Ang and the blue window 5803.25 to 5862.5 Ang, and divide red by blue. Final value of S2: 1.06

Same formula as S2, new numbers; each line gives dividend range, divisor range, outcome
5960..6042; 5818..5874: 0.98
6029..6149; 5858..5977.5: 1.08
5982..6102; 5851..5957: 1.07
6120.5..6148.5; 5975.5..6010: 1.05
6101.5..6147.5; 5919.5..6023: 1.06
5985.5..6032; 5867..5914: 1.01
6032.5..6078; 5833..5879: 1.09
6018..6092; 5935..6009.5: 1.08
